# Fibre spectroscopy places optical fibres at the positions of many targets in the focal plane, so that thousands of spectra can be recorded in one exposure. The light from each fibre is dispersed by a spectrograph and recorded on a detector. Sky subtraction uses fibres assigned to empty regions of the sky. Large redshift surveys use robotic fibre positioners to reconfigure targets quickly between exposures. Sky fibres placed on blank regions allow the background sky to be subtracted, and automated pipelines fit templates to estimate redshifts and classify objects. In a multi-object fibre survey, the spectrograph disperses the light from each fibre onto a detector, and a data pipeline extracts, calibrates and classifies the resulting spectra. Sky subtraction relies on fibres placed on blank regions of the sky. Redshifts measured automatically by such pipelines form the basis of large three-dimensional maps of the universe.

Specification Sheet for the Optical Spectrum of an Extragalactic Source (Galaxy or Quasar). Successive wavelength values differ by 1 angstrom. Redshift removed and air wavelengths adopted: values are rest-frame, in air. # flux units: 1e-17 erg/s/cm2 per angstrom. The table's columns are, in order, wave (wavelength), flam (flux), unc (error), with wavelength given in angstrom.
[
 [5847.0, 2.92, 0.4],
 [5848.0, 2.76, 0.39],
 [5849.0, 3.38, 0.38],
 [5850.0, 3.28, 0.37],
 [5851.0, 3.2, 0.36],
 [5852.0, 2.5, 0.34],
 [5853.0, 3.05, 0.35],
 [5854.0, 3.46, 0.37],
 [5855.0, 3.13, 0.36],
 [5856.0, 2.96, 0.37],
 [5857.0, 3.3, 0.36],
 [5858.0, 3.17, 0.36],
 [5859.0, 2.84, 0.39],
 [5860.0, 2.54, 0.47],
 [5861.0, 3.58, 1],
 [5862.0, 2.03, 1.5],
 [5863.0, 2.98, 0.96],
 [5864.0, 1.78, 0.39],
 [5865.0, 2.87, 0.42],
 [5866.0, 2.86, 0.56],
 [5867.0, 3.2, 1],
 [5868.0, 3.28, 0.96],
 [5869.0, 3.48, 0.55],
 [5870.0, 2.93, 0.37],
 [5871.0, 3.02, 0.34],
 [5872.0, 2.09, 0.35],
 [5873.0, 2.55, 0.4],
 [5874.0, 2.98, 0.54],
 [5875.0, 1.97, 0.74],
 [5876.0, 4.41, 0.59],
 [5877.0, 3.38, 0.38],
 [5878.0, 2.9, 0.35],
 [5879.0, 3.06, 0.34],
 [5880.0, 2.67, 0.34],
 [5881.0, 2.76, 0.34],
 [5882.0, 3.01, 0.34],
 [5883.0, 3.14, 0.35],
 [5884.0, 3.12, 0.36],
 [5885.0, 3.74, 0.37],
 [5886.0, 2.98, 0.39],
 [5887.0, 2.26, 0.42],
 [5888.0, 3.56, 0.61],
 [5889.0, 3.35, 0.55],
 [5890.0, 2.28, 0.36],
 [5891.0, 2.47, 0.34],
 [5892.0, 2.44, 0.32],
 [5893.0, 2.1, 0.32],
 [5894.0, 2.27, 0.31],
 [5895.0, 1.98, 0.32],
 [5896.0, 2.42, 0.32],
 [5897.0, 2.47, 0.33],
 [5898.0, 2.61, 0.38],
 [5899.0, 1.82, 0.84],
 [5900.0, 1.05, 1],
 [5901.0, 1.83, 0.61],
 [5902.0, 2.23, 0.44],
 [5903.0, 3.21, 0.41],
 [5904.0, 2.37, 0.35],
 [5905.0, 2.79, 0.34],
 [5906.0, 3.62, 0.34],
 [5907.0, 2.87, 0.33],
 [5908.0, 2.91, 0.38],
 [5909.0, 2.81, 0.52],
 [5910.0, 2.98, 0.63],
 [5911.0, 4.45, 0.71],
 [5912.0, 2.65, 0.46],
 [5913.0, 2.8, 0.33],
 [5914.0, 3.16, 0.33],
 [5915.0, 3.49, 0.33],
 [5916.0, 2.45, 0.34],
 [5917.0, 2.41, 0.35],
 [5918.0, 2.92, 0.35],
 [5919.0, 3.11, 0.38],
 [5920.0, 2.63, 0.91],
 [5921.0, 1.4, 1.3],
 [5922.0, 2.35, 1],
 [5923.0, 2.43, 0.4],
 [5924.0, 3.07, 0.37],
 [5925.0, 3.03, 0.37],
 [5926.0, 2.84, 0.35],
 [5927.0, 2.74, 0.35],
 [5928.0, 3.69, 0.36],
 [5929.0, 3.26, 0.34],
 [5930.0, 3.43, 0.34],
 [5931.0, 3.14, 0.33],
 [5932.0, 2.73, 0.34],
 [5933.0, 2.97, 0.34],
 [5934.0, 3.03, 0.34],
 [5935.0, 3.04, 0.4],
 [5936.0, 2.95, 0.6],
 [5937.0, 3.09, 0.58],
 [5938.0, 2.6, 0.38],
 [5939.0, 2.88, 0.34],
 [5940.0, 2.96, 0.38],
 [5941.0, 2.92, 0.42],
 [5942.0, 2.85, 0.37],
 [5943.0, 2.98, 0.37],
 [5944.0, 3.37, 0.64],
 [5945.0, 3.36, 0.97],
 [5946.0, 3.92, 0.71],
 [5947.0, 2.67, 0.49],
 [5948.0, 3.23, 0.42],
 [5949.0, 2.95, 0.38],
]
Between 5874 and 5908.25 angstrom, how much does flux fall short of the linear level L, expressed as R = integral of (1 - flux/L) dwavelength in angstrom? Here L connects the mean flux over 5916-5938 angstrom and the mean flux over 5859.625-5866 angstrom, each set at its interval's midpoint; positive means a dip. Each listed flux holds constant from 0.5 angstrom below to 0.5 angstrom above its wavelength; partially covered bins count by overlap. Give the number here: 0.3 angstrom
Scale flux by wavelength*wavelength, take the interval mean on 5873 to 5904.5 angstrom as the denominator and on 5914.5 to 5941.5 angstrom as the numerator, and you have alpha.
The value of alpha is 1.09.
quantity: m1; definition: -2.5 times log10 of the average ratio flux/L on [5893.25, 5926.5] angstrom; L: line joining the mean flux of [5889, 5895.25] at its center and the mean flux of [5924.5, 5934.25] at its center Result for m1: 0.02 mag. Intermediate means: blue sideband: 2.36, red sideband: 3.09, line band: 2.65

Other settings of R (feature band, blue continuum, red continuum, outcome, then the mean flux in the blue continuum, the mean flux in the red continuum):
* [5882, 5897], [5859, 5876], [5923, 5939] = 0.8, 2.81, 3.02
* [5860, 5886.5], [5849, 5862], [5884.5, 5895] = -0.7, 3.06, 2.71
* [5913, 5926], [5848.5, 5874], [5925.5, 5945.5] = 1.3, 2.94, 3.04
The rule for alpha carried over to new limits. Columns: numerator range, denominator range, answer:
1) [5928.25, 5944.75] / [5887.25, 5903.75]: 1.29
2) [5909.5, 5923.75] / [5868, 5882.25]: 0.96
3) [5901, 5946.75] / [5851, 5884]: 1.02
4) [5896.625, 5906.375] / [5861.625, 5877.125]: 0.84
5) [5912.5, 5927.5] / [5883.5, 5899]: 1.04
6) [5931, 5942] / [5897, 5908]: 1.20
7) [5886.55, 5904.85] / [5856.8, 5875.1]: 0.85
